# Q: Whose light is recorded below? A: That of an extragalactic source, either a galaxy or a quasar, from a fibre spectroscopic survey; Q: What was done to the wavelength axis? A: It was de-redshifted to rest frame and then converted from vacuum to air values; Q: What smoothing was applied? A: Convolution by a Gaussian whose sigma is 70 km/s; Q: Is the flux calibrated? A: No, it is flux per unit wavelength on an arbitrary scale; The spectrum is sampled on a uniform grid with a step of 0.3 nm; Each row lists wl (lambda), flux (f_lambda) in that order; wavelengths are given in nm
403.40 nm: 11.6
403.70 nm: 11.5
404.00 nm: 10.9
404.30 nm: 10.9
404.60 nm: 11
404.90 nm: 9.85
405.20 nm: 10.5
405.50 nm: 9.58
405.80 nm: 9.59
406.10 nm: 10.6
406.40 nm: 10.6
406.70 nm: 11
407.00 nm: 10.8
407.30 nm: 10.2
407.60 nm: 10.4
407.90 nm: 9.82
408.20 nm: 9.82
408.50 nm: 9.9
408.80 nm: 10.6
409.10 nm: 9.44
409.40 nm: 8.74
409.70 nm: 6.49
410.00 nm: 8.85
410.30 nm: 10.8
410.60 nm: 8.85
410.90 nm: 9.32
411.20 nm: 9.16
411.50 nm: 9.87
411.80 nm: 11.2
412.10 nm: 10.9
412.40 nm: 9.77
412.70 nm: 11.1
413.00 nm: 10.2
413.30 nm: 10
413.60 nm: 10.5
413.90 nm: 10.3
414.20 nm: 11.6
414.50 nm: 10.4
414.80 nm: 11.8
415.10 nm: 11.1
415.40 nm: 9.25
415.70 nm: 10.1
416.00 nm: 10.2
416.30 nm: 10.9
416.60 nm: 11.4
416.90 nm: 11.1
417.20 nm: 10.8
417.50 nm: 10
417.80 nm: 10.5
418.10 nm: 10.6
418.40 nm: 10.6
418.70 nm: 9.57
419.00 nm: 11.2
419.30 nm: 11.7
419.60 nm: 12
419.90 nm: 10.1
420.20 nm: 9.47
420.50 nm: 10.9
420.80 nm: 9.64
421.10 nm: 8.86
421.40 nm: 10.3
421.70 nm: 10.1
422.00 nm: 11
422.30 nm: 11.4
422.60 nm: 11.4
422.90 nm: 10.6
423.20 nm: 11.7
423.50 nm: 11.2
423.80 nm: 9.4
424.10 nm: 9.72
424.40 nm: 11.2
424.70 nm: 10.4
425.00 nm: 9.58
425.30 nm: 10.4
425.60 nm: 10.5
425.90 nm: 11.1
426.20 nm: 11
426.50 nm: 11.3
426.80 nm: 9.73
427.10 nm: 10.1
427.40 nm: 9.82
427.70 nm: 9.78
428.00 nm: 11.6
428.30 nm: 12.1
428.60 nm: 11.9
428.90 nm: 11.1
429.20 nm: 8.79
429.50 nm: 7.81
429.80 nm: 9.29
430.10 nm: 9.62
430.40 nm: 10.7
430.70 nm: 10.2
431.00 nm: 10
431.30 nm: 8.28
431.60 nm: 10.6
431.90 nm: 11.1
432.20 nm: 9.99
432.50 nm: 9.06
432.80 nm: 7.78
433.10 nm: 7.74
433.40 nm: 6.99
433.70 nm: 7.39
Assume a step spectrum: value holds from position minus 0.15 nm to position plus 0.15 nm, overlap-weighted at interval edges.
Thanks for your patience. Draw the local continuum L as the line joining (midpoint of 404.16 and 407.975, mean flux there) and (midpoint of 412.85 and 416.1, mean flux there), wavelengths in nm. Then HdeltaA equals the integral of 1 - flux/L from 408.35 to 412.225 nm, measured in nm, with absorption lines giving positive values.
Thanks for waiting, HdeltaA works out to 0.335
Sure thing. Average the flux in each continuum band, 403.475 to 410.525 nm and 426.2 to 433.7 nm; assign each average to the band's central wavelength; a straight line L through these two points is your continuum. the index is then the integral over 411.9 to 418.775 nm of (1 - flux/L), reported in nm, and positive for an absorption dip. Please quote -0.41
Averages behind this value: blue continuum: 10.1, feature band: 10.6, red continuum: 9.78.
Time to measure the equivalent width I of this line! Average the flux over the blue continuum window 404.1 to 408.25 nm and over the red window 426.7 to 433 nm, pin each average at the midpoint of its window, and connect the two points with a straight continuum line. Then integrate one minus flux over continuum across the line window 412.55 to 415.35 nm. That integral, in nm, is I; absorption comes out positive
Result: -0.14 nm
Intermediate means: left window 10.4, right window 9.95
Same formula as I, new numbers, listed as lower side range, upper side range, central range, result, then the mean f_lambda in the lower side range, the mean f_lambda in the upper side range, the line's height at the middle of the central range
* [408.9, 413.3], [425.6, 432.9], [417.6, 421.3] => -0.206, 9.64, 10.1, 9.87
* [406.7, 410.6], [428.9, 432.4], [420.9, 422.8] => -0.154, 9.68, 9.72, 9.7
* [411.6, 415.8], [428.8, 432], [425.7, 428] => -0.133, 10.6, 9.73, 9.91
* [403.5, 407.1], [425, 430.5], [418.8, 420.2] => -0.076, 10.6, 10.3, 10.4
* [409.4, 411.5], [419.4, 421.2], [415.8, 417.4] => -0.175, 8.97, 10.2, 9.76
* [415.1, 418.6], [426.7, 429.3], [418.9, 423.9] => -0.051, 10.5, 10.6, 10.5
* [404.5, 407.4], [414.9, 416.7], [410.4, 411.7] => 0.125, 10.4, 10.5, 10.4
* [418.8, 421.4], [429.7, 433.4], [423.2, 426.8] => -0.190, 10.5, 9.43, 10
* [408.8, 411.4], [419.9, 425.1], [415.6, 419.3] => -0.290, 9.07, 10.4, 9.86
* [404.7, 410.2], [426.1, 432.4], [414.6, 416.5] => -0.114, 9.84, 10.2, 9.98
